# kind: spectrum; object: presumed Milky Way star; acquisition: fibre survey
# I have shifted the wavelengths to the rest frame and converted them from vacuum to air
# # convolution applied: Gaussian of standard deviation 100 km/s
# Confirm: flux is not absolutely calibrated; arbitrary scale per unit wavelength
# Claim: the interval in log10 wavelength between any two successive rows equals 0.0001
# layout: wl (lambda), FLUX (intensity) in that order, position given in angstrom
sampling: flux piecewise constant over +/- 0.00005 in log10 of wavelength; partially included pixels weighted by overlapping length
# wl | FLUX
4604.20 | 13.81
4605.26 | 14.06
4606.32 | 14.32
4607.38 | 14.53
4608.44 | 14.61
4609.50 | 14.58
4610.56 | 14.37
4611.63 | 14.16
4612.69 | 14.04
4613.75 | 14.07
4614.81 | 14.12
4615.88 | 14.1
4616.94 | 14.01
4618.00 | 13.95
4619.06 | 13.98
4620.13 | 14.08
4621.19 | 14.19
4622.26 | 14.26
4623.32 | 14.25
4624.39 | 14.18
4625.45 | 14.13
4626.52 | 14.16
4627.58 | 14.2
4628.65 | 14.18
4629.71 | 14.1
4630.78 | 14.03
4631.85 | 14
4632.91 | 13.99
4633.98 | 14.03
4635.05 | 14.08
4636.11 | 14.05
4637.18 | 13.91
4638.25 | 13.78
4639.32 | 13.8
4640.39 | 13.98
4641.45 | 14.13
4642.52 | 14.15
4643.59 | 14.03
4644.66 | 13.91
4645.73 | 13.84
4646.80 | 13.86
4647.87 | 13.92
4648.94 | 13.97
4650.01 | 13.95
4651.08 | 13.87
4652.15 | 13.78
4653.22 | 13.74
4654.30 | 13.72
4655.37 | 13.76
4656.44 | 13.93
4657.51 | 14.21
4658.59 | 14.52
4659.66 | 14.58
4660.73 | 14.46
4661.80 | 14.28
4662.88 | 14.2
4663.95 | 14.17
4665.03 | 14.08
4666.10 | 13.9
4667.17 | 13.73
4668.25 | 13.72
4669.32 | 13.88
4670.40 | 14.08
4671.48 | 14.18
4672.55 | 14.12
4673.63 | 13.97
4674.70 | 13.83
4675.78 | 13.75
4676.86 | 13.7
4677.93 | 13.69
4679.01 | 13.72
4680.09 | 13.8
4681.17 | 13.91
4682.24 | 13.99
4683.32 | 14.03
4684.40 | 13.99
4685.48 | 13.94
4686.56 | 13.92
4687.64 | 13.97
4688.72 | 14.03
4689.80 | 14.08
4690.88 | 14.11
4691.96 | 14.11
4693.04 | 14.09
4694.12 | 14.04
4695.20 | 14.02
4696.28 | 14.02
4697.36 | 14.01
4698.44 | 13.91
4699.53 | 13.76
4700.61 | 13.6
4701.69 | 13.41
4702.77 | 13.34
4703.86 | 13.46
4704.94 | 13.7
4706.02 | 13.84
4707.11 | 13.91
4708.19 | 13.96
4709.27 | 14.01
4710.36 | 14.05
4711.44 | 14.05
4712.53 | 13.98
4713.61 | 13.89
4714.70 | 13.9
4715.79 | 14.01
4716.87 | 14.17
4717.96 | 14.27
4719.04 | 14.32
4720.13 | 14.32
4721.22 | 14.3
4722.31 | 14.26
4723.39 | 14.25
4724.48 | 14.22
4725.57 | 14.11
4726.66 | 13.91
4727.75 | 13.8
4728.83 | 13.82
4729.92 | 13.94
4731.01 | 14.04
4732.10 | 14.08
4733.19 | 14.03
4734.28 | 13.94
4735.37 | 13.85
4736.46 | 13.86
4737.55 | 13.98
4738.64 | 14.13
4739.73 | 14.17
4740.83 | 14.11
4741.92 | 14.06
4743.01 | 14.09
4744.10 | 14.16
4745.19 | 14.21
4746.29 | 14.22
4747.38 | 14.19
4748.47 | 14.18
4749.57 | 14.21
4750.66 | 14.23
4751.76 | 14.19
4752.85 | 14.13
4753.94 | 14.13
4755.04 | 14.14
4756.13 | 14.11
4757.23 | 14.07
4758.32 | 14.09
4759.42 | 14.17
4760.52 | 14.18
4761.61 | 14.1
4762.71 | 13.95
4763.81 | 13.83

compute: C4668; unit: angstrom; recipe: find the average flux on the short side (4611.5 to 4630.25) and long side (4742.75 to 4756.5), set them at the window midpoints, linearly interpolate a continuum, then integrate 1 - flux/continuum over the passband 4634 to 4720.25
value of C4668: 1.1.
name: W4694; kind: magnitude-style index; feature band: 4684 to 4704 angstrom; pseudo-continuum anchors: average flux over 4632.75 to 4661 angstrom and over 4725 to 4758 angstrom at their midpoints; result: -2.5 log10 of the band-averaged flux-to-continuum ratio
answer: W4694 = 0.01 mag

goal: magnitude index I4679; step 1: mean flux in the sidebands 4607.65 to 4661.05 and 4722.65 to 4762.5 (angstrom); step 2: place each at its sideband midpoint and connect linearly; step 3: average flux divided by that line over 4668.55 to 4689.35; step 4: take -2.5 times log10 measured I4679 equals 0.01 mag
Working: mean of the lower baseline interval 14.1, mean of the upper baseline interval 14.1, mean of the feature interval 13.9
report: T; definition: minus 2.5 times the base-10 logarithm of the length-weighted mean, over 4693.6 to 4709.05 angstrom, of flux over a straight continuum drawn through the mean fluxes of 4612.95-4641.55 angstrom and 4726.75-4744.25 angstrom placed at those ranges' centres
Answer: 0.018 mag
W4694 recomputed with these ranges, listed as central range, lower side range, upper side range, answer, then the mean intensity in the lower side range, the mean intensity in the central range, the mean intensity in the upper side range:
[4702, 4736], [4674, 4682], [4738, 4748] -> 0.00 mag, 13.8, 14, 14.1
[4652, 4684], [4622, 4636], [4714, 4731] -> 0.01 mag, 14.1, 14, 14.1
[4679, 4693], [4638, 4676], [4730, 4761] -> 0.00 mag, 14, 14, 14.1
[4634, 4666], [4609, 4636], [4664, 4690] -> 0.00 mag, 14.1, 14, 13.9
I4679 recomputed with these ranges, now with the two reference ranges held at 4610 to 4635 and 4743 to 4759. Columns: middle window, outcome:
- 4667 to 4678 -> 0.019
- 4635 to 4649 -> 0.012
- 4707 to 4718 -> 0.010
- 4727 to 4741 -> 0.014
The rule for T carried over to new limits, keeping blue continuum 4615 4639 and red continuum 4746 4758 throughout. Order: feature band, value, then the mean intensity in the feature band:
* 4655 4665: -0.01 mag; 14.2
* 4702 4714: 0.02 mag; 13.8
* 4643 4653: 0.01 mag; 13.9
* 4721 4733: 0.01 mag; 14.1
